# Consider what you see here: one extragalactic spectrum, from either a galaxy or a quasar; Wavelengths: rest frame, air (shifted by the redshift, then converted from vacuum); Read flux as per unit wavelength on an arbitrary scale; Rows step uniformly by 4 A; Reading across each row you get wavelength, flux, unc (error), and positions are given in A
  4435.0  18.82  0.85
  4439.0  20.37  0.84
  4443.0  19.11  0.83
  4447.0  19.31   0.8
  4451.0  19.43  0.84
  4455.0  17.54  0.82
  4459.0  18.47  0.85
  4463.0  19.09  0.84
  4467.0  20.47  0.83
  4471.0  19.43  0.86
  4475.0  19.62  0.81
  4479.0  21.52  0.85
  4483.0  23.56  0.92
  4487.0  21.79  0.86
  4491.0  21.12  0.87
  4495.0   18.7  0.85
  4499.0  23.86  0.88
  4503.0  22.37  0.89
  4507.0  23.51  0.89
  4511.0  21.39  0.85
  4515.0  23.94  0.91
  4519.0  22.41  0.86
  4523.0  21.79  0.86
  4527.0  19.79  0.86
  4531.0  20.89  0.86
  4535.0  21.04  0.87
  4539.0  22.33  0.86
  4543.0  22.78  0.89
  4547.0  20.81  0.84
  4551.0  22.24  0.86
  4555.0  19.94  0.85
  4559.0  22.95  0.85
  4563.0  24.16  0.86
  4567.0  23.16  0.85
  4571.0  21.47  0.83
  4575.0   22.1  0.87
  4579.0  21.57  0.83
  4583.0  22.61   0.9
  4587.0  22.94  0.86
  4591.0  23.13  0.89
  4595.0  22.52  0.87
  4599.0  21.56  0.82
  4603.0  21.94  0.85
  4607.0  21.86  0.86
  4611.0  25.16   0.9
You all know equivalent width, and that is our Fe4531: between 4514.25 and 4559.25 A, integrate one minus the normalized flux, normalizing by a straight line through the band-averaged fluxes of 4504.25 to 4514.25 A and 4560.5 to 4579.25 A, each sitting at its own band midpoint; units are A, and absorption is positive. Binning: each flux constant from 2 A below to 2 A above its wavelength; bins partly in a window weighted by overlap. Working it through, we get 1.95 A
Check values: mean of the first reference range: 22.6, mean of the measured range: 21.6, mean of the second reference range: 22.6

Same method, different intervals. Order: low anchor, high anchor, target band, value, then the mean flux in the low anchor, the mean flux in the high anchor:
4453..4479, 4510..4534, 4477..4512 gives -2.55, 19.3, 21.7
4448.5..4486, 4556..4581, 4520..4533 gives 0.28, 19.9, 22.5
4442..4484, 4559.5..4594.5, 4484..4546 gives -2.42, 19.7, 22.7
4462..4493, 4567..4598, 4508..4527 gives -0.64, 20.9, 22.4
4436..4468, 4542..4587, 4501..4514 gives -1.18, 19.2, 22.2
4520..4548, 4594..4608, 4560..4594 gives -1.41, 21.4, 21.9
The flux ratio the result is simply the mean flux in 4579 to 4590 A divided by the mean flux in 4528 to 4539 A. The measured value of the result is 1.1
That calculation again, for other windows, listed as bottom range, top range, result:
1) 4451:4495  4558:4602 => 1.12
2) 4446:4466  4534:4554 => 1.16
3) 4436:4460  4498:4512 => 1.20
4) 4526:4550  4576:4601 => 1.05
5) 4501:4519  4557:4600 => 0.99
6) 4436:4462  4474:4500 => 1.13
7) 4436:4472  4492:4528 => 1.14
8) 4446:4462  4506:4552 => 1.17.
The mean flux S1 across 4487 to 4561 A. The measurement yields 21.8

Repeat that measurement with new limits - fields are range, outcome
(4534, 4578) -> 22.1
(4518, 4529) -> 21.2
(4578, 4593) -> 22.6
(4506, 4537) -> 21.8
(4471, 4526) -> 21.8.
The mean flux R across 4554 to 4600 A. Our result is 22.4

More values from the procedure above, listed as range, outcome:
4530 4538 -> 21.1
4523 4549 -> 21.3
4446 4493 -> 20.1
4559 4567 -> 23.6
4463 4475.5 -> 19.7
